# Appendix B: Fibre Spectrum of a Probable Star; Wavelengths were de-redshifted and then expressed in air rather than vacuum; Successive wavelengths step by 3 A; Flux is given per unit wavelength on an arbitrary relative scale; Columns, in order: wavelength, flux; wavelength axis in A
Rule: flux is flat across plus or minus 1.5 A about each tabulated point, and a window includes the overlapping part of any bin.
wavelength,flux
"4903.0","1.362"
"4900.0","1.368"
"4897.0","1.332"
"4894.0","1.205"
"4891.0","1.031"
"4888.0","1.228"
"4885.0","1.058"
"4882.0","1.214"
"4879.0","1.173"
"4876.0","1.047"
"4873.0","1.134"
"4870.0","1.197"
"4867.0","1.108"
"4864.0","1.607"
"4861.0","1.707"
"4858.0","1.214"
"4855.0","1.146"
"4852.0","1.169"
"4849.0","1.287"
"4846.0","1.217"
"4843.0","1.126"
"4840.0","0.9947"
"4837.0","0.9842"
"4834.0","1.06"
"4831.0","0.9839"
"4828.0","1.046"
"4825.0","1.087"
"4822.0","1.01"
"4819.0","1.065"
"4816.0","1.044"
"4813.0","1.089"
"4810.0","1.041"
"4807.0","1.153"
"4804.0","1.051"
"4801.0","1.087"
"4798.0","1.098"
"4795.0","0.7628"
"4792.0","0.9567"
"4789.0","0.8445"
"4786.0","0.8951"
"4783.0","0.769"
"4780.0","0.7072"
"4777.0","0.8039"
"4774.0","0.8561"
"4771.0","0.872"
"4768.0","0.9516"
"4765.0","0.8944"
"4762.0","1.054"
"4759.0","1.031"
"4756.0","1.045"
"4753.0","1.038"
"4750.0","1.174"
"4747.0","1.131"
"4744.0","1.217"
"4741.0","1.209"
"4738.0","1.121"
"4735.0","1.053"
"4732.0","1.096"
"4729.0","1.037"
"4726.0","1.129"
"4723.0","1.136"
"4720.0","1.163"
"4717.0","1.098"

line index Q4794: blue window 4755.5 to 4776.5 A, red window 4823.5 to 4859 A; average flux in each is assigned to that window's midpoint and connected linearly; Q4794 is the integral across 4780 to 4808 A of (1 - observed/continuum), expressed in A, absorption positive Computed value 1.9 A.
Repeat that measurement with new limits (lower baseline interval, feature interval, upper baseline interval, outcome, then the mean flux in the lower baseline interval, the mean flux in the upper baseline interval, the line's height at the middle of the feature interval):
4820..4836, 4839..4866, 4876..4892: -4.9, 1.04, 1.14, 1.08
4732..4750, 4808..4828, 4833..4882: 2.1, 1.14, 1.2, 1.18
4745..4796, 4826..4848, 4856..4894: 1.1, 0.933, 1.22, 1.12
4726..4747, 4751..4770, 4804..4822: 1.8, 1.12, 1.07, 1.11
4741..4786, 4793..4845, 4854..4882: 3.8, 0.973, 1.26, 1.12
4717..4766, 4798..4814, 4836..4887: 0.9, 1.1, 1.2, 1.15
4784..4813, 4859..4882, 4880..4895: -3.3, 0.989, 1.15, 1.12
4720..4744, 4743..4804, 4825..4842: 6.9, 1.12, 1.02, 1.08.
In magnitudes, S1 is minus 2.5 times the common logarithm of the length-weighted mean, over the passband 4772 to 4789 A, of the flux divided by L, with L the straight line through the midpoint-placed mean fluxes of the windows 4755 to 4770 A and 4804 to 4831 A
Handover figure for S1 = 0.24 mag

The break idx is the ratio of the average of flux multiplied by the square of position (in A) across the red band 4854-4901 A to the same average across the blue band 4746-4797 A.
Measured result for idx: 1.39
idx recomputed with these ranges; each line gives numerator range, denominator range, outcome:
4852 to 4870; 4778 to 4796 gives 1.66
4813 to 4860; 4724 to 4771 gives 1.07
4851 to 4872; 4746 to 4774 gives 1.35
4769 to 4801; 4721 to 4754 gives 0.79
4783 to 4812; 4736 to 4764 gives 0.90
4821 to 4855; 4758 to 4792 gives 1.27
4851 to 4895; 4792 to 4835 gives 1.20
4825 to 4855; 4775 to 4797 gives 1.36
